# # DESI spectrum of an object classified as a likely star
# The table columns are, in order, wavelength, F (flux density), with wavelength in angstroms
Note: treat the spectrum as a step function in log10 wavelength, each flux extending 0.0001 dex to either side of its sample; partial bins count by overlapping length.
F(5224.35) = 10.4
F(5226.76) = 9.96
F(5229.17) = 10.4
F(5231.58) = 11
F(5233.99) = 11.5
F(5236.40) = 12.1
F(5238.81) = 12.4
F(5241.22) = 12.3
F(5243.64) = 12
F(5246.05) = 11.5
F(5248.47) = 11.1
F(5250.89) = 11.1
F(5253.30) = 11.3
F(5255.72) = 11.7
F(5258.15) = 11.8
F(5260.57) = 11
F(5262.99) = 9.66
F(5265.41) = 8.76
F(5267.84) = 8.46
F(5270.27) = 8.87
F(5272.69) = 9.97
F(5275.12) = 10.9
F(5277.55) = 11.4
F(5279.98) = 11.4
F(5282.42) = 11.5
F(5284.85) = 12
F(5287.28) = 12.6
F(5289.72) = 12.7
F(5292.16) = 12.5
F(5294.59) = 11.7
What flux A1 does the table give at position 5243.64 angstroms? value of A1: 12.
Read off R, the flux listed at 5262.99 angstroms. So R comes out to 9.66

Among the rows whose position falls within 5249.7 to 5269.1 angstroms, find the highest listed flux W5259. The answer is 11.8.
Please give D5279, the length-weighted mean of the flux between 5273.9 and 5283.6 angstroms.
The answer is 11.3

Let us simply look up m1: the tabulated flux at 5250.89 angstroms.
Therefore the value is 11.1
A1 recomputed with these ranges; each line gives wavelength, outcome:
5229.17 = 10.4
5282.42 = 11.5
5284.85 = 12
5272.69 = 9.97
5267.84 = 8.46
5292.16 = 12.5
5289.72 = 12.7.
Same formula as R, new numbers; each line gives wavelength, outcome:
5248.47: 11.1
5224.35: 10.4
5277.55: 11.4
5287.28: 12.6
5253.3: 11.3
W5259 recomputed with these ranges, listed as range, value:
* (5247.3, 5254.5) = 11.3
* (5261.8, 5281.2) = 11.4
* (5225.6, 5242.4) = 12.4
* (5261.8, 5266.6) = 9.66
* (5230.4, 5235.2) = 11.5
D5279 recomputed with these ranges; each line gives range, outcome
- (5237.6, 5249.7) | 11.9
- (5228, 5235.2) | 11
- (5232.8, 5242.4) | 12.1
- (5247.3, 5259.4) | 11.4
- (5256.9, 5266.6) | 10.3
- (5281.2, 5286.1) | 11.8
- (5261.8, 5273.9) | 9.15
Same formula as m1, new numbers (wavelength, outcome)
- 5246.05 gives 11.5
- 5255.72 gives 11.7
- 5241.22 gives 12.3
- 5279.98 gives 11.4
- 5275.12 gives 10.9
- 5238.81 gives 12.4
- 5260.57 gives 11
